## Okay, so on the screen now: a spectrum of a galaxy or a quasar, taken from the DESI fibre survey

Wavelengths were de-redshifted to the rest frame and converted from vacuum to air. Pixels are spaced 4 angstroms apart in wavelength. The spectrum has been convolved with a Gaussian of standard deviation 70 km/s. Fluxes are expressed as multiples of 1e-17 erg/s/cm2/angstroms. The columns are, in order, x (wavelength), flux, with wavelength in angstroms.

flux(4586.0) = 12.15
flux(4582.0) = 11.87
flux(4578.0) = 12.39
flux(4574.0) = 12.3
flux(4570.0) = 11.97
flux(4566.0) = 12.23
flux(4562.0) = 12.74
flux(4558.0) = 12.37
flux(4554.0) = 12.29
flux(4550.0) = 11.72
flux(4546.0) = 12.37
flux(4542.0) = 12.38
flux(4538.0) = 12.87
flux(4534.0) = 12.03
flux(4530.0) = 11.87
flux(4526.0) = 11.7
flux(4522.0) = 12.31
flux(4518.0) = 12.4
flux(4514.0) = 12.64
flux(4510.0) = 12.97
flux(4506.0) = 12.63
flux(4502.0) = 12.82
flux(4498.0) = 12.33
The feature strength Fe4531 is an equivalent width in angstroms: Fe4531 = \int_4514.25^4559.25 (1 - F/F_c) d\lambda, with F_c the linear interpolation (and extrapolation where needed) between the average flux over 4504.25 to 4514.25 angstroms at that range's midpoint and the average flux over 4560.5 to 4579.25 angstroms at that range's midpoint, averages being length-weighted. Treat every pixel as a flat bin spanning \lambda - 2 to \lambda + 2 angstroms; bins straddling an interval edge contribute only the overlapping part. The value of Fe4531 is 1.2 angstroms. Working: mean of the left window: 12.8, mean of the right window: 12.3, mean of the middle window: 12.2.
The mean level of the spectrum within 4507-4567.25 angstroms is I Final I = 12.3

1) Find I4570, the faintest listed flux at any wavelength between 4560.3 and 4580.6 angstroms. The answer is 11.97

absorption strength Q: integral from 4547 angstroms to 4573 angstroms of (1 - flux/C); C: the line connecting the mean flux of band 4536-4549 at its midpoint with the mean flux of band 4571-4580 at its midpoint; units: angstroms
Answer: 0.3 angstroms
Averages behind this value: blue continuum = 12.5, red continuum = 12.3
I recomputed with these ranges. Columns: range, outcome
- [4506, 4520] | 12.7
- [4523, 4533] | 11.9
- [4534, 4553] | 12.3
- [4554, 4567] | 12.4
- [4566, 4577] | 12.2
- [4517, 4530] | 12.1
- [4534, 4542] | 12.5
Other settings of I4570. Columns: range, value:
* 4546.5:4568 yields 11.72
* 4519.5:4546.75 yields 11.7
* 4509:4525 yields 12.31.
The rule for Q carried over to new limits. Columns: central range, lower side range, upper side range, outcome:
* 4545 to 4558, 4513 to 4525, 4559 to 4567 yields 0.3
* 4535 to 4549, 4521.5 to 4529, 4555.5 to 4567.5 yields -0.3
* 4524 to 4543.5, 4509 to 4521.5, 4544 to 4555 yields 0.3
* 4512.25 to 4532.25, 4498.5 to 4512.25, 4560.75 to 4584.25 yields 0.7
